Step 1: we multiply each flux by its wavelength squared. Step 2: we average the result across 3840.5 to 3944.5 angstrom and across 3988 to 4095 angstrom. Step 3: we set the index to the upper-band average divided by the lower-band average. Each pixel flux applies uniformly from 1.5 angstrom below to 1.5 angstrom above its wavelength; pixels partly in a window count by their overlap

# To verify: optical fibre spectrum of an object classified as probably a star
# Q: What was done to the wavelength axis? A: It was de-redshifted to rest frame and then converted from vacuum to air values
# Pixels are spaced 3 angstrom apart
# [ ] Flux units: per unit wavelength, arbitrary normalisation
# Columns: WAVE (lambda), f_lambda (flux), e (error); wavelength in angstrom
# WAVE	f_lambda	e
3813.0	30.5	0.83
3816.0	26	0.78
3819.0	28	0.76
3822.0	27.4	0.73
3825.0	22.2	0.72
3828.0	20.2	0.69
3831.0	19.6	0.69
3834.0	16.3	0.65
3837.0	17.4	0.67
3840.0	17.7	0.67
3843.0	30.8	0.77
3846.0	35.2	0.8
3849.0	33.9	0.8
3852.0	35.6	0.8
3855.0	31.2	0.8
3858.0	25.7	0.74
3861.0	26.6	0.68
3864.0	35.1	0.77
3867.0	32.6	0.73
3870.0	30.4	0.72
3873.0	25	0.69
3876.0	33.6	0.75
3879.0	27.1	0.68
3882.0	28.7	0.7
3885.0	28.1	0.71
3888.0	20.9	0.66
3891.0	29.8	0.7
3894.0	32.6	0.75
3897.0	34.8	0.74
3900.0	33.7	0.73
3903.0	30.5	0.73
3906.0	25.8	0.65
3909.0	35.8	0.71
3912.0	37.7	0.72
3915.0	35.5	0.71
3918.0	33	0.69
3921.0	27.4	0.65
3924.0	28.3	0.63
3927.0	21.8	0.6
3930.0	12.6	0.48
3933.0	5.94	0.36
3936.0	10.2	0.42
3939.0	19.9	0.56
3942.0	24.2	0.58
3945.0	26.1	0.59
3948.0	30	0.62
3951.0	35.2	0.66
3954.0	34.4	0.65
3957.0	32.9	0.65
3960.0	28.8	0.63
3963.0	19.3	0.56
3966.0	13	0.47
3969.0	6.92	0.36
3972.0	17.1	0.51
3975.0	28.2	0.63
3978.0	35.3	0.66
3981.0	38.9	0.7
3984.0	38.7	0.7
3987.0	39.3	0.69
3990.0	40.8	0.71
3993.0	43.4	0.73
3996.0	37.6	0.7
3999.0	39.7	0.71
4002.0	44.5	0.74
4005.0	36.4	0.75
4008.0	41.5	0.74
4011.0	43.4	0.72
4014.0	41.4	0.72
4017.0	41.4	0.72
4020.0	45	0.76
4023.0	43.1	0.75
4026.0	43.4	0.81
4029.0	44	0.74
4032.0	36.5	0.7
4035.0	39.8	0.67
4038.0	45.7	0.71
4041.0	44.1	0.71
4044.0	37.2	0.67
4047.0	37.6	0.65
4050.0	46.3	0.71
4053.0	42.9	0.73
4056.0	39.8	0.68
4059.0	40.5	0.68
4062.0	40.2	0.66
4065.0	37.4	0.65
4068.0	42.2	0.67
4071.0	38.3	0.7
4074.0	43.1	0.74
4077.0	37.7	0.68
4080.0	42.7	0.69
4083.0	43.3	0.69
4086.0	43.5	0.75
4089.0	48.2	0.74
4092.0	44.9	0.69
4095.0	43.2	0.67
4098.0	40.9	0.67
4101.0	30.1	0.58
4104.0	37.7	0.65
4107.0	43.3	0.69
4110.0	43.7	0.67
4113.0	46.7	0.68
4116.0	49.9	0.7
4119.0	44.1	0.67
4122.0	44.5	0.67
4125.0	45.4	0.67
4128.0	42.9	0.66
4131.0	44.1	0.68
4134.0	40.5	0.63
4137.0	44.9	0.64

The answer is 1.60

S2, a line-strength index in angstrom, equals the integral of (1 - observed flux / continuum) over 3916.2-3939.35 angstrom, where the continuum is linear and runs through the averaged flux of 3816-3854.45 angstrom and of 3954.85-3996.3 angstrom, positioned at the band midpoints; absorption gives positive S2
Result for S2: 6.7 angstrom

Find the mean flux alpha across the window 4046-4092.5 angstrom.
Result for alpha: 41.8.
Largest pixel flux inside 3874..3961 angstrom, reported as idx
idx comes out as 37.7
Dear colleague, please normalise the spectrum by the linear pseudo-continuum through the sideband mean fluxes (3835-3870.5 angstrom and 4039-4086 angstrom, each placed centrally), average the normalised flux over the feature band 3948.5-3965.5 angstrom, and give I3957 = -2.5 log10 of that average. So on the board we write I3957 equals 0.20 mag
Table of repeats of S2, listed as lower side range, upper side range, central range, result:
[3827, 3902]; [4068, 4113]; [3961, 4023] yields 2.2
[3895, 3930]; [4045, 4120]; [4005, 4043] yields -4.2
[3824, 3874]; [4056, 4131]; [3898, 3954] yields 8.8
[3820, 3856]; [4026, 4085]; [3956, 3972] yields 6.9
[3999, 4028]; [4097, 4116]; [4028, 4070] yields 0.8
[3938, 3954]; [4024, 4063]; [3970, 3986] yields 0.7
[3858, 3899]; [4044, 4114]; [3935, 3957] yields 4.6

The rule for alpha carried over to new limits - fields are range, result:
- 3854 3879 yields 29.8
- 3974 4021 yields 39.8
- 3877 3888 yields 27.3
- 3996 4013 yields 40.8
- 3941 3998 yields 30.1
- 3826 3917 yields 28.9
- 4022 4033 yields 41.9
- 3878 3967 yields 26.9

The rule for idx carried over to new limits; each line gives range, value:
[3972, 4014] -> 44.5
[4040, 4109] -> 48.2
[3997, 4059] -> 46.3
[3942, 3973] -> 35.2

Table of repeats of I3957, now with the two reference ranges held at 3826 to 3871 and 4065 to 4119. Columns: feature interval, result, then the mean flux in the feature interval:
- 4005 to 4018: -0.11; 41.3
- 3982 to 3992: -0.12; 39.8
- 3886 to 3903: -0.01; 30.3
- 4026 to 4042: -0.09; 42.1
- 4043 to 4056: -0.04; 41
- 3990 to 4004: -0.13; 41.1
